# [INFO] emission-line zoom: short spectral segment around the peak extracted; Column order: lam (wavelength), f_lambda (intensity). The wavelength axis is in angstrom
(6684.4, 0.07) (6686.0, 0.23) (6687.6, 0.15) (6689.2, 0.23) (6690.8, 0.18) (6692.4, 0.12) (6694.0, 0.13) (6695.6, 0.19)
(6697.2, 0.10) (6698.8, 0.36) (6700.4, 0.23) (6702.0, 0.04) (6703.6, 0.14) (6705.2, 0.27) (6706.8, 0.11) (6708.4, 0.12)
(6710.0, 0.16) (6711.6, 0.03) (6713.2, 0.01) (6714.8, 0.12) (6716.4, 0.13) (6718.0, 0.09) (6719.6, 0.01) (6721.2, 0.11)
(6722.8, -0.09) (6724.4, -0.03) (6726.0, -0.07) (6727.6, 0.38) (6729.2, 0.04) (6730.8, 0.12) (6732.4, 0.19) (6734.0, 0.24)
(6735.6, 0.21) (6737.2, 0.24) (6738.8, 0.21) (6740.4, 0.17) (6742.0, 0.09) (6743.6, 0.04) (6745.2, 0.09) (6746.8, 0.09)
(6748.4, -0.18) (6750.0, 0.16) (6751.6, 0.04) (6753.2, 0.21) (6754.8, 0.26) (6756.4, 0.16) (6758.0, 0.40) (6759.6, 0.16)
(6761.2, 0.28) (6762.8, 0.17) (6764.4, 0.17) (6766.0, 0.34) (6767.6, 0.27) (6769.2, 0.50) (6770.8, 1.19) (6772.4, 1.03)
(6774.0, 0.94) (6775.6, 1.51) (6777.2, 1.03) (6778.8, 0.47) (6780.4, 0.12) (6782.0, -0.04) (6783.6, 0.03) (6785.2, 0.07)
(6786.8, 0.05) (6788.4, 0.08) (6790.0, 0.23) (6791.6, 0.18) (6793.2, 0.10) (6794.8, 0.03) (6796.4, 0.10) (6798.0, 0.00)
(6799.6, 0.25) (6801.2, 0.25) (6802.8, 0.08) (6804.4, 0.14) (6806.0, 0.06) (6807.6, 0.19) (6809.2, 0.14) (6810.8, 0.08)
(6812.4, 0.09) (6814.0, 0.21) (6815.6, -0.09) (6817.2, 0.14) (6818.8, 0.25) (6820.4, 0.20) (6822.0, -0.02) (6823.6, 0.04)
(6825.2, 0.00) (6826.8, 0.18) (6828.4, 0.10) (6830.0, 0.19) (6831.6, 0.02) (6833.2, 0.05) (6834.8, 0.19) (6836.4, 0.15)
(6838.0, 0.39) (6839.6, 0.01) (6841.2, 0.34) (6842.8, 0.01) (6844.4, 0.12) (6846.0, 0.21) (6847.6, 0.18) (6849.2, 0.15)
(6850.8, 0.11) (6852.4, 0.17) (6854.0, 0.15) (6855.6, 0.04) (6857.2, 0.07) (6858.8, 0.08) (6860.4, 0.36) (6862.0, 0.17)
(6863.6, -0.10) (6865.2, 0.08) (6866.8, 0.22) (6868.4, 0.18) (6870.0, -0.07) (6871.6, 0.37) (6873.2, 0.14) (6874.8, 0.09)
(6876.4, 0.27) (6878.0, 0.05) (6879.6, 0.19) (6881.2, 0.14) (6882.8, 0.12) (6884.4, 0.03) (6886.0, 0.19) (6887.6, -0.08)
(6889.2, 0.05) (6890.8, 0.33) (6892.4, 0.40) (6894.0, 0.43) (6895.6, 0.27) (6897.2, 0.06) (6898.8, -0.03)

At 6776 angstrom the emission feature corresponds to [O II]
